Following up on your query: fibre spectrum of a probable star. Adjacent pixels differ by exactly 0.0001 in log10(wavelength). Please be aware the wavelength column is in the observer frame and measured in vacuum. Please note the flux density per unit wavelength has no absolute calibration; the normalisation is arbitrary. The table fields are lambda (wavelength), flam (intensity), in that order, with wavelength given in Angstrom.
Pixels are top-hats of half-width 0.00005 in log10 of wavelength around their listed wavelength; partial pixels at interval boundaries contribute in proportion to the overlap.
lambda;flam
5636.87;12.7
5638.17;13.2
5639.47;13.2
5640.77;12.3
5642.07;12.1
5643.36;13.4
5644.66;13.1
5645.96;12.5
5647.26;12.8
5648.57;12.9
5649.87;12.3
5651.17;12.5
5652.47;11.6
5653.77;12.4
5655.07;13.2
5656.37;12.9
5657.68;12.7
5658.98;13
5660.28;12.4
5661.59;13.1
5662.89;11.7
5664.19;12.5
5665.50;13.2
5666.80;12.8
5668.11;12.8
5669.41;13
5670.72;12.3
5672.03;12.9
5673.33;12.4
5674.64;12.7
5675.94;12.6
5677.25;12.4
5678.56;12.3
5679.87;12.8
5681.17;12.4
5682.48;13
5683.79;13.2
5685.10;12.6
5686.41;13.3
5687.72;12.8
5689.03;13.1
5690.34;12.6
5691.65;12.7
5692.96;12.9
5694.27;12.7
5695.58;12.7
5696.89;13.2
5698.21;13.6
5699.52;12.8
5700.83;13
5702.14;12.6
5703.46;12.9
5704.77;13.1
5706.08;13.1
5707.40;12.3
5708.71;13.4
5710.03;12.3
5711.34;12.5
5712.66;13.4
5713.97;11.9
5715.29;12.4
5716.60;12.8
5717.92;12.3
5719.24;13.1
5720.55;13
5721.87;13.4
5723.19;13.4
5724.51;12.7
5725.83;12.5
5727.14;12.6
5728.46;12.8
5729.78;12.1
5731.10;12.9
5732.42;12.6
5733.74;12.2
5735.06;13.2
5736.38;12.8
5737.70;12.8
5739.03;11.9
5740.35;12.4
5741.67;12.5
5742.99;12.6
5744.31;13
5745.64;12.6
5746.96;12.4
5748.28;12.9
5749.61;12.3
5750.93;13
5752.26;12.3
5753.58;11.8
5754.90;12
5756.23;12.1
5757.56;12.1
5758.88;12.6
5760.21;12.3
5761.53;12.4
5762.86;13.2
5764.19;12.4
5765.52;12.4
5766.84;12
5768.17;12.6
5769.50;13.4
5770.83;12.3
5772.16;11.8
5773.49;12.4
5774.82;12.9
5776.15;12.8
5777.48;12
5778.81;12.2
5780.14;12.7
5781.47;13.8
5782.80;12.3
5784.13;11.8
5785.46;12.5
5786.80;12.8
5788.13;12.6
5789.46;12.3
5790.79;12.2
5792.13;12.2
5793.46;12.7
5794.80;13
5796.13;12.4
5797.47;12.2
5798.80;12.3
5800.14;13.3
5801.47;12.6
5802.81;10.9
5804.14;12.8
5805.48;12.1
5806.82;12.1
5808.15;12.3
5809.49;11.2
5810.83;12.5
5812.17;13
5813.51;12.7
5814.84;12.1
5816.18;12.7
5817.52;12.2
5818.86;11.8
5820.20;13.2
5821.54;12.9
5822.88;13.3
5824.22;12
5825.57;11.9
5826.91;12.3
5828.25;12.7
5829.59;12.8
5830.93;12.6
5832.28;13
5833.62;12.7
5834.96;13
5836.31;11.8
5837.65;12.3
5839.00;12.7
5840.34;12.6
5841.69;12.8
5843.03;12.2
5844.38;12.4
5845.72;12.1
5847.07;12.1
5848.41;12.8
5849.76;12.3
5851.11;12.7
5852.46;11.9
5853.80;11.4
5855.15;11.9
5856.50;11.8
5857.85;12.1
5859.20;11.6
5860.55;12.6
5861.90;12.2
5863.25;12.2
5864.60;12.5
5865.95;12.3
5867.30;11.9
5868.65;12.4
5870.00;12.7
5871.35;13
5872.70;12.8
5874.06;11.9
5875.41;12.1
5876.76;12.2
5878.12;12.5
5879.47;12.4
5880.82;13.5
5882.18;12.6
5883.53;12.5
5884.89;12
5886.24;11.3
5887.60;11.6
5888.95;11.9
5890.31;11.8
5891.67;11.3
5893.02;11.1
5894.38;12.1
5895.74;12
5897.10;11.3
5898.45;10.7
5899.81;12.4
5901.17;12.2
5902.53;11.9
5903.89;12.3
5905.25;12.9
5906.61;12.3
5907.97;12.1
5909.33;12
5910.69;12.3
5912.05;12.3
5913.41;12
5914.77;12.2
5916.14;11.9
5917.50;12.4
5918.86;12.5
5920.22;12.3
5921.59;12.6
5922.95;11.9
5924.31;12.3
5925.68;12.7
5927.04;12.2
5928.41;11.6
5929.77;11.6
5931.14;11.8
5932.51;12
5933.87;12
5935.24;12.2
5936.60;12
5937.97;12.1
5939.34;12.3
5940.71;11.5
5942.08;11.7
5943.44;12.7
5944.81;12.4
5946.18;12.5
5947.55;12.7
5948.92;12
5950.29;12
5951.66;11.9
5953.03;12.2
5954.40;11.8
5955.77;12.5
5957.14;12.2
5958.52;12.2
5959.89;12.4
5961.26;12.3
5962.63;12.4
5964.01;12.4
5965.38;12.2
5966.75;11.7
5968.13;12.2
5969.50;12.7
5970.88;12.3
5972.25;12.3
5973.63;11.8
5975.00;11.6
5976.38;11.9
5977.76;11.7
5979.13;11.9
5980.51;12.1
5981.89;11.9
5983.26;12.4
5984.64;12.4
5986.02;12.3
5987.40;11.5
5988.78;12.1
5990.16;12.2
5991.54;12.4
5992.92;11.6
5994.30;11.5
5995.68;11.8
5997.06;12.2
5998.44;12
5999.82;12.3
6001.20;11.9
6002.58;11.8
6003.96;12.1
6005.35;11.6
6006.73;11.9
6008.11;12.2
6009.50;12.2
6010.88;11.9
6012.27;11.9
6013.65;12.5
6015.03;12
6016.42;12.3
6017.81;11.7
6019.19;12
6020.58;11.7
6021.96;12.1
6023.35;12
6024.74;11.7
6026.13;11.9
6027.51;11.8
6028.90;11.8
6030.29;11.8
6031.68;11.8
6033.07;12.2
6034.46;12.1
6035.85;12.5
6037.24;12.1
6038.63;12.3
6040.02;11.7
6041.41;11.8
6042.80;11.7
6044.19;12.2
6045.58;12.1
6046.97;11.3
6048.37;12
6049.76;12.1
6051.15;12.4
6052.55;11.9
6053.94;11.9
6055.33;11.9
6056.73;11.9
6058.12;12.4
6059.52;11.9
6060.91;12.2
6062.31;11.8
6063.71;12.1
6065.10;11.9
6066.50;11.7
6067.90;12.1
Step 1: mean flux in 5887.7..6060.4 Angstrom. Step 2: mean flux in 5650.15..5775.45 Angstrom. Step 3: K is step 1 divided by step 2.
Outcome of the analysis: 0.95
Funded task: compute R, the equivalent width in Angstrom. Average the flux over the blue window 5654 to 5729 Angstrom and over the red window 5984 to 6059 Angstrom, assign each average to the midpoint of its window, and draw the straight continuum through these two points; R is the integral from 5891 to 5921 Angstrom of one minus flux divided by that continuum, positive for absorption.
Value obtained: 0.59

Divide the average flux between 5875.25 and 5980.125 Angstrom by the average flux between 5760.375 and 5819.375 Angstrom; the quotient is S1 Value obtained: 0.97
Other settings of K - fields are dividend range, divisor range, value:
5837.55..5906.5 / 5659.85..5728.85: 0.95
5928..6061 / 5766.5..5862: 0.97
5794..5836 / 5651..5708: 0.98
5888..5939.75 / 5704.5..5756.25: 0.95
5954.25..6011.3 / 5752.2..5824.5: 0.97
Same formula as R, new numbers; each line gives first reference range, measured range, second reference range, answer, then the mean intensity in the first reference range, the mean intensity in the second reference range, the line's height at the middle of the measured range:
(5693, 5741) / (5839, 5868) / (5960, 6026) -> 0.4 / 12.8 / 12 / 12.4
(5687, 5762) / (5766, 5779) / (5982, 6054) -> 0.1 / 12.7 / 12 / 12.6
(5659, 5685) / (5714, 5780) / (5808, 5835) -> 0.2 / 12.7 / 12.5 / 12.6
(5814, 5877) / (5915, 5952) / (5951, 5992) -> 0.2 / 12.4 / 12.1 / 12.2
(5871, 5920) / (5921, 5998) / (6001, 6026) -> -0.4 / 12.1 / 12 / 12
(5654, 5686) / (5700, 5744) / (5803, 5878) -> -0.4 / 12.7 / 12.4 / 12.6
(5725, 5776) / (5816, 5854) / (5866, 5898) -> -0.6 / 12.5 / 12.1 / 12.3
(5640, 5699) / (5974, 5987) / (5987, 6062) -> 0.1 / 12.7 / 12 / 12.1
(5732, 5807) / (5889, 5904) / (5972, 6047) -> 0.6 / 12.5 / 12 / 12.2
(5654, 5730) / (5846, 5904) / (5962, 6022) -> 1.0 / 12.8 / 12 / 12.3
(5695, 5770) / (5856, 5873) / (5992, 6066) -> 0.1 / 12.7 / 12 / 12.4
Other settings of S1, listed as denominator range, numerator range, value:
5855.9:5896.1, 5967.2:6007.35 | 0.99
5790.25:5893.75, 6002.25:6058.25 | 0.97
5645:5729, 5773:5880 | 0.97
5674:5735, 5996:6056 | 0.94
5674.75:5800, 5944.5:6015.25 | 0.96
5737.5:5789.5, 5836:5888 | 0.98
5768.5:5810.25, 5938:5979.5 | 0.98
